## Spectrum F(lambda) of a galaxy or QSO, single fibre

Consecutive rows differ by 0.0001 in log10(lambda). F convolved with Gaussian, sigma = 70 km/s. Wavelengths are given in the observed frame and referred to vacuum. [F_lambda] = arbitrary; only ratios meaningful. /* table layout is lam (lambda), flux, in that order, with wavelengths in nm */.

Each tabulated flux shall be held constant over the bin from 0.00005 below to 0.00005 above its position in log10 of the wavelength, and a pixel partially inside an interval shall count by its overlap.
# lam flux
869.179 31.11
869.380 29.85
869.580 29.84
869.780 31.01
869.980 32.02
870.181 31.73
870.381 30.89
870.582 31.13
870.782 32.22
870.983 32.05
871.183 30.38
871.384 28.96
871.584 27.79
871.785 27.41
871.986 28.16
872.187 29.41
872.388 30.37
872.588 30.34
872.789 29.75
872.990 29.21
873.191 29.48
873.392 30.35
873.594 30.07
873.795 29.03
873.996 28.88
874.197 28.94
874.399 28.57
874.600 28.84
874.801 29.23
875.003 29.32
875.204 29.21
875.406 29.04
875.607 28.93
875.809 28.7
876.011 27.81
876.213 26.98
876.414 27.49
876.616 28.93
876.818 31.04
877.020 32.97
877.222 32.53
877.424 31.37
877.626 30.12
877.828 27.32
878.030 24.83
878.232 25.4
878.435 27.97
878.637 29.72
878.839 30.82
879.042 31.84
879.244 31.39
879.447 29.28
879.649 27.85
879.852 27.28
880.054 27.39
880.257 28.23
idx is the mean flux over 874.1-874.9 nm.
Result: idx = 28.9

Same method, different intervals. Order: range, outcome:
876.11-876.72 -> 27.8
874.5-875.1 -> 29.1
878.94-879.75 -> 30.1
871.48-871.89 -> 27.6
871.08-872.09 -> 28.6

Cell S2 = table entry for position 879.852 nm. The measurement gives 27.28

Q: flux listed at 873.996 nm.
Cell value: 28.88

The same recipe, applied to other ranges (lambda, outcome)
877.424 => 31.37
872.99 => 29.21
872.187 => 29.41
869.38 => 29.85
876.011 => 27.81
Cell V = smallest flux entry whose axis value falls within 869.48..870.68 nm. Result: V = 29.84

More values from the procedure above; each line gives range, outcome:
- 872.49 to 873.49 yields 29.21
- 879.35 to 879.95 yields 27.28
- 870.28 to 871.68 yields 27.79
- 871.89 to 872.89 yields 28.16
